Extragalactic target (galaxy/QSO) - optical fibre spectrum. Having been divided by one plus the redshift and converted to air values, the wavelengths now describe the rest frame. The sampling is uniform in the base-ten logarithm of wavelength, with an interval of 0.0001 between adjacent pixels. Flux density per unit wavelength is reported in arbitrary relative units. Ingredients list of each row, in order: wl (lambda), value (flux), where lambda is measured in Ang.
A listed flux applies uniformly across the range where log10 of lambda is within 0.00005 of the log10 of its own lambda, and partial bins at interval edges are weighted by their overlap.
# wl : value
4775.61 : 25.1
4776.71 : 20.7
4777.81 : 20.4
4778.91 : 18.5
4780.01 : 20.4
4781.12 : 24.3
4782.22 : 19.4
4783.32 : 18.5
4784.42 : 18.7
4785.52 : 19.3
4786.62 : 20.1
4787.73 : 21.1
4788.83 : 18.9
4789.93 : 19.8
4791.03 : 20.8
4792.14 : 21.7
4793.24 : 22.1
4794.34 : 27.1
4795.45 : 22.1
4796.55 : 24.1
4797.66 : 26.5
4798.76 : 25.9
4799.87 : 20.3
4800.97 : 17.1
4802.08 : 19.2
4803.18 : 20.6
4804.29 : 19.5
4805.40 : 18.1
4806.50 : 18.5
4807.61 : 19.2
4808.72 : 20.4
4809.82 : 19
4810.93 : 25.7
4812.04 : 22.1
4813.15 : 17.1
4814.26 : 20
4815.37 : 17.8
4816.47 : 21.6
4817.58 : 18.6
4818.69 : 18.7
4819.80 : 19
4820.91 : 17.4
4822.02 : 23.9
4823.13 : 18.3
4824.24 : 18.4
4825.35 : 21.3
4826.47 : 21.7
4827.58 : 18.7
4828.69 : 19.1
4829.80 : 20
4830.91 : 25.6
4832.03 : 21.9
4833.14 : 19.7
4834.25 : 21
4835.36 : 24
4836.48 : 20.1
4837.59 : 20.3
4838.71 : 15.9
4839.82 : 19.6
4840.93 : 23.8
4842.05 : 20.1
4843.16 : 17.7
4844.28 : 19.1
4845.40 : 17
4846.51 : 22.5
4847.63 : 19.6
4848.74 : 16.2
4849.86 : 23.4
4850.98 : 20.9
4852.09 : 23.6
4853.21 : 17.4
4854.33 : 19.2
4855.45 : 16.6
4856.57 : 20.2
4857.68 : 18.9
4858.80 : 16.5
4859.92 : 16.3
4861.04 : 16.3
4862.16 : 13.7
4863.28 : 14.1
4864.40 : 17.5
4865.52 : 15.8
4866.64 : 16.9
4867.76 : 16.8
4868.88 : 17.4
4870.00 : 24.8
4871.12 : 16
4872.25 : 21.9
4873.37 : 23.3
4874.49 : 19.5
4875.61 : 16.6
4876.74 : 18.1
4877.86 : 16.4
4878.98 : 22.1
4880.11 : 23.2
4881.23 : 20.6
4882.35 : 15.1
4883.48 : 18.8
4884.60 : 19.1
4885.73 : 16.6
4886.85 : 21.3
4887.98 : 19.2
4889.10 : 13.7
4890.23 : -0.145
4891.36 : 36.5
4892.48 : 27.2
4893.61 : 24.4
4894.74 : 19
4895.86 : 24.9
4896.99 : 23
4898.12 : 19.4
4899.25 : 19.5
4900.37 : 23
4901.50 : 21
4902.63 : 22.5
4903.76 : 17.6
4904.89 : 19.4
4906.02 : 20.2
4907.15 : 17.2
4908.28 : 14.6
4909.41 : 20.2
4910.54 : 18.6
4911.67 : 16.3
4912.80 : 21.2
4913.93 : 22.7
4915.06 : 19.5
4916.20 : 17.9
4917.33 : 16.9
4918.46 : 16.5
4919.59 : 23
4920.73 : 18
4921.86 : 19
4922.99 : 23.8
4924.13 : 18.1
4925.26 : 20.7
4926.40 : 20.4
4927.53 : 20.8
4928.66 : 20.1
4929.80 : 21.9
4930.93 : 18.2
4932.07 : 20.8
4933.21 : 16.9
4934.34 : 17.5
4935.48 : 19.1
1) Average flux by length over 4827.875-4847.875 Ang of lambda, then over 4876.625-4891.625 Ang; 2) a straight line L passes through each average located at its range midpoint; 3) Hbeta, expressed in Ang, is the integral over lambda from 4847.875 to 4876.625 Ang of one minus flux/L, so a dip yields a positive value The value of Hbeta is 1.3 Ang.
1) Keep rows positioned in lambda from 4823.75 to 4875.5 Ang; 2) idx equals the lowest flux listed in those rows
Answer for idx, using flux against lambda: 13.7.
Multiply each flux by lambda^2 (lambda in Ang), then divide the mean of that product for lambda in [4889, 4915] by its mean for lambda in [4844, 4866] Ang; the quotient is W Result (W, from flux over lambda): 1.13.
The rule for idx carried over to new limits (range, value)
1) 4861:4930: -0.145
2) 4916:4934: 16.5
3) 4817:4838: 17.4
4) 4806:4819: 17.1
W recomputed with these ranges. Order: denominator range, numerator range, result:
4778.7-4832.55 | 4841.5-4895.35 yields 0.94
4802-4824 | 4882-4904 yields 1.06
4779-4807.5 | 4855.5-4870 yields 0.84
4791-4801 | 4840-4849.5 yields 0.86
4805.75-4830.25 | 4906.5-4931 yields 1.02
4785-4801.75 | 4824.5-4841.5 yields 0.97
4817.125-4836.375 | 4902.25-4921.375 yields 0.96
